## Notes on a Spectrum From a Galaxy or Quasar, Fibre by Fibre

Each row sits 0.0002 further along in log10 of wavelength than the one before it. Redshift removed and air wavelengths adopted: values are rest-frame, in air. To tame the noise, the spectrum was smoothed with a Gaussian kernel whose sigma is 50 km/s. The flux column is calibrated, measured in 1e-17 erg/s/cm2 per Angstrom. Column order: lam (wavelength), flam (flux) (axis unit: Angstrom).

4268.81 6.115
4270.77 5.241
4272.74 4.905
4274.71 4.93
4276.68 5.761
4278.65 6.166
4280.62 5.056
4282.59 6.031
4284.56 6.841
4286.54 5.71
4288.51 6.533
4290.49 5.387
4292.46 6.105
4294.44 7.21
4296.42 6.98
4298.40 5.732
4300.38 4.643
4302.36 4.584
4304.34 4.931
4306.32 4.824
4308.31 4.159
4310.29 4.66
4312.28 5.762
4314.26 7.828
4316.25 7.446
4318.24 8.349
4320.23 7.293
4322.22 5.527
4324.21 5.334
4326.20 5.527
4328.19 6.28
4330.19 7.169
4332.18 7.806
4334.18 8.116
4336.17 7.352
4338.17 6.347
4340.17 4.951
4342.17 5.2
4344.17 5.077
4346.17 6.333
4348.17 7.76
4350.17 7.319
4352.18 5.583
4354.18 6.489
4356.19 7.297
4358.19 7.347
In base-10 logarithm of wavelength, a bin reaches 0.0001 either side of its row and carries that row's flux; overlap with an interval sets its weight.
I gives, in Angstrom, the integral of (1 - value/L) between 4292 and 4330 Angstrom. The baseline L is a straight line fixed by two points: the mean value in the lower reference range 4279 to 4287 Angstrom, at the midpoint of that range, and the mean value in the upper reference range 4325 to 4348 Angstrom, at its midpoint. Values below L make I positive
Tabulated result 1.3 Angstrom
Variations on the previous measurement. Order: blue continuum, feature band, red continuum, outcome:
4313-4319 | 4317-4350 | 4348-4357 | 3.4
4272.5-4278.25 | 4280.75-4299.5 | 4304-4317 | -2.5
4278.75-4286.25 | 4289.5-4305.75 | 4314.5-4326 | 1.6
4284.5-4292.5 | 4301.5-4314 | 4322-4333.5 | 2.4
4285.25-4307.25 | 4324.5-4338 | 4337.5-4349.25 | -2.3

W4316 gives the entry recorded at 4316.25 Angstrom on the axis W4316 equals 7.446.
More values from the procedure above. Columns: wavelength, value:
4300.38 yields 4.643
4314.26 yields 7.828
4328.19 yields 6.28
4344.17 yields 5.077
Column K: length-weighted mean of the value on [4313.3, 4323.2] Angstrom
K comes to 7.29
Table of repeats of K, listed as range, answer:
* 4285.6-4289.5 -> 6.13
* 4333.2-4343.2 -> 6.39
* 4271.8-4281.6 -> 5.36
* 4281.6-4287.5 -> 6.19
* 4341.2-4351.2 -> 6.34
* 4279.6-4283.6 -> 5.56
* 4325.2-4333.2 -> 6.7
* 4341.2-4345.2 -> 5.15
